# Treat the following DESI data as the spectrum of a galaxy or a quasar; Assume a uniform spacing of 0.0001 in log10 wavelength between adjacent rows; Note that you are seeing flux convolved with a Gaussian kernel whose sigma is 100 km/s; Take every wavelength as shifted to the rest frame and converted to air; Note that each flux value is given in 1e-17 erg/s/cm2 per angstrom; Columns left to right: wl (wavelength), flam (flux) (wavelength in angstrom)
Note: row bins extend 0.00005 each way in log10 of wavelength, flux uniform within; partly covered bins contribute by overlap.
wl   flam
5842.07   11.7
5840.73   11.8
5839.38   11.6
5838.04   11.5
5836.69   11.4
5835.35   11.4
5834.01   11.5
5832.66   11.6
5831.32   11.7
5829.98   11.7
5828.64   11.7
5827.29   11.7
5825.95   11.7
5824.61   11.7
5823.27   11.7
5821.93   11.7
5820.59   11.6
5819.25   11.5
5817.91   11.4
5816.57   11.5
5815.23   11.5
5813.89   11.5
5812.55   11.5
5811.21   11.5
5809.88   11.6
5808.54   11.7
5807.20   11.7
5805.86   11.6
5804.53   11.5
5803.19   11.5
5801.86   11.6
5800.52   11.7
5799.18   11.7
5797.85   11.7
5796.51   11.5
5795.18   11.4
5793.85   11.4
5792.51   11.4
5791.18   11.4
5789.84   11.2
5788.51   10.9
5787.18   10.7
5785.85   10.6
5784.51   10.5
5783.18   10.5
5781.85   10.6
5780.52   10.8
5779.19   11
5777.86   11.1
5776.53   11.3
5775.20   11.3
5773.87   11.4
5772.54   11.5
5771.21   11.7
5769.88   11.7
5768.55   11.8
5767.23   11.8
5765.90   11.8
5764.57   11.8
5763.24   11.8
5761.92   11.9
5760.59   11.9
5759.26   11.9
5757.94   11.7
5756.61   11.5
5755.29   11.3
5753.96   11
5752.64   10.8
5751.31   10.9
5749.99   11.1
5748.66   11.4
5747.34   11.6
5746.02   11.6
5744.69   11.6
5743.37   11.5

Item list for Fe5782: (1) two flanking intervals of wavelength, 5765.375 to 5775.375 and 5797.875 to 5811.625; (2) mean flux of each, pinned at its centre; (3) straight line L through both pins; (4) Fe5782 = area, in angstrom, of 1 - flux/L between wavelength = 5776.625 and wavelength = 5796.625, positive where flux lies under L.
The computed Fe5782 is 1.1 angstrom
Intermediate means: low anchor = 11.6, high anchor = 11.6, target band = 11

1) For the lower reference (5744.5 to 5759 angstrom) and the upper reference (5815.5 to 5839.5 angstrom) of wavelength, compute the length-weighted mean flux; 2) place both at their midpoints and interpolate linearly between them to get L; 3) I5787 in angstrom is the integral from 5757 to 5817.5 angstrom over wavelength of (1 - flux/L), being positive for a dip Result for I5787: 0.1 angstrom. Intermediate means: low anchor 11.3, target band 11.4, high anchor 11.6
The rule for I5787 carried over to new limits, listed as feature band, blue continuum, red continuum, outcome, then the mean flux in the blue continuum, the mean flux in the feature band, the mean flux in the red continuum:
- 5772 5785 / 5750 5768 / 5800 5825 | 0.62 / 11.5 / 11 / 11.6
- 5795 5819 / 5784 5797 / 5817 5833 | -0.43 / 11.1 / 11.6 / 11.6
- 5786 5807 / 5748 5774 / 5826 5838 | 0.29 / 11.5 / 11.4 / 11.6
